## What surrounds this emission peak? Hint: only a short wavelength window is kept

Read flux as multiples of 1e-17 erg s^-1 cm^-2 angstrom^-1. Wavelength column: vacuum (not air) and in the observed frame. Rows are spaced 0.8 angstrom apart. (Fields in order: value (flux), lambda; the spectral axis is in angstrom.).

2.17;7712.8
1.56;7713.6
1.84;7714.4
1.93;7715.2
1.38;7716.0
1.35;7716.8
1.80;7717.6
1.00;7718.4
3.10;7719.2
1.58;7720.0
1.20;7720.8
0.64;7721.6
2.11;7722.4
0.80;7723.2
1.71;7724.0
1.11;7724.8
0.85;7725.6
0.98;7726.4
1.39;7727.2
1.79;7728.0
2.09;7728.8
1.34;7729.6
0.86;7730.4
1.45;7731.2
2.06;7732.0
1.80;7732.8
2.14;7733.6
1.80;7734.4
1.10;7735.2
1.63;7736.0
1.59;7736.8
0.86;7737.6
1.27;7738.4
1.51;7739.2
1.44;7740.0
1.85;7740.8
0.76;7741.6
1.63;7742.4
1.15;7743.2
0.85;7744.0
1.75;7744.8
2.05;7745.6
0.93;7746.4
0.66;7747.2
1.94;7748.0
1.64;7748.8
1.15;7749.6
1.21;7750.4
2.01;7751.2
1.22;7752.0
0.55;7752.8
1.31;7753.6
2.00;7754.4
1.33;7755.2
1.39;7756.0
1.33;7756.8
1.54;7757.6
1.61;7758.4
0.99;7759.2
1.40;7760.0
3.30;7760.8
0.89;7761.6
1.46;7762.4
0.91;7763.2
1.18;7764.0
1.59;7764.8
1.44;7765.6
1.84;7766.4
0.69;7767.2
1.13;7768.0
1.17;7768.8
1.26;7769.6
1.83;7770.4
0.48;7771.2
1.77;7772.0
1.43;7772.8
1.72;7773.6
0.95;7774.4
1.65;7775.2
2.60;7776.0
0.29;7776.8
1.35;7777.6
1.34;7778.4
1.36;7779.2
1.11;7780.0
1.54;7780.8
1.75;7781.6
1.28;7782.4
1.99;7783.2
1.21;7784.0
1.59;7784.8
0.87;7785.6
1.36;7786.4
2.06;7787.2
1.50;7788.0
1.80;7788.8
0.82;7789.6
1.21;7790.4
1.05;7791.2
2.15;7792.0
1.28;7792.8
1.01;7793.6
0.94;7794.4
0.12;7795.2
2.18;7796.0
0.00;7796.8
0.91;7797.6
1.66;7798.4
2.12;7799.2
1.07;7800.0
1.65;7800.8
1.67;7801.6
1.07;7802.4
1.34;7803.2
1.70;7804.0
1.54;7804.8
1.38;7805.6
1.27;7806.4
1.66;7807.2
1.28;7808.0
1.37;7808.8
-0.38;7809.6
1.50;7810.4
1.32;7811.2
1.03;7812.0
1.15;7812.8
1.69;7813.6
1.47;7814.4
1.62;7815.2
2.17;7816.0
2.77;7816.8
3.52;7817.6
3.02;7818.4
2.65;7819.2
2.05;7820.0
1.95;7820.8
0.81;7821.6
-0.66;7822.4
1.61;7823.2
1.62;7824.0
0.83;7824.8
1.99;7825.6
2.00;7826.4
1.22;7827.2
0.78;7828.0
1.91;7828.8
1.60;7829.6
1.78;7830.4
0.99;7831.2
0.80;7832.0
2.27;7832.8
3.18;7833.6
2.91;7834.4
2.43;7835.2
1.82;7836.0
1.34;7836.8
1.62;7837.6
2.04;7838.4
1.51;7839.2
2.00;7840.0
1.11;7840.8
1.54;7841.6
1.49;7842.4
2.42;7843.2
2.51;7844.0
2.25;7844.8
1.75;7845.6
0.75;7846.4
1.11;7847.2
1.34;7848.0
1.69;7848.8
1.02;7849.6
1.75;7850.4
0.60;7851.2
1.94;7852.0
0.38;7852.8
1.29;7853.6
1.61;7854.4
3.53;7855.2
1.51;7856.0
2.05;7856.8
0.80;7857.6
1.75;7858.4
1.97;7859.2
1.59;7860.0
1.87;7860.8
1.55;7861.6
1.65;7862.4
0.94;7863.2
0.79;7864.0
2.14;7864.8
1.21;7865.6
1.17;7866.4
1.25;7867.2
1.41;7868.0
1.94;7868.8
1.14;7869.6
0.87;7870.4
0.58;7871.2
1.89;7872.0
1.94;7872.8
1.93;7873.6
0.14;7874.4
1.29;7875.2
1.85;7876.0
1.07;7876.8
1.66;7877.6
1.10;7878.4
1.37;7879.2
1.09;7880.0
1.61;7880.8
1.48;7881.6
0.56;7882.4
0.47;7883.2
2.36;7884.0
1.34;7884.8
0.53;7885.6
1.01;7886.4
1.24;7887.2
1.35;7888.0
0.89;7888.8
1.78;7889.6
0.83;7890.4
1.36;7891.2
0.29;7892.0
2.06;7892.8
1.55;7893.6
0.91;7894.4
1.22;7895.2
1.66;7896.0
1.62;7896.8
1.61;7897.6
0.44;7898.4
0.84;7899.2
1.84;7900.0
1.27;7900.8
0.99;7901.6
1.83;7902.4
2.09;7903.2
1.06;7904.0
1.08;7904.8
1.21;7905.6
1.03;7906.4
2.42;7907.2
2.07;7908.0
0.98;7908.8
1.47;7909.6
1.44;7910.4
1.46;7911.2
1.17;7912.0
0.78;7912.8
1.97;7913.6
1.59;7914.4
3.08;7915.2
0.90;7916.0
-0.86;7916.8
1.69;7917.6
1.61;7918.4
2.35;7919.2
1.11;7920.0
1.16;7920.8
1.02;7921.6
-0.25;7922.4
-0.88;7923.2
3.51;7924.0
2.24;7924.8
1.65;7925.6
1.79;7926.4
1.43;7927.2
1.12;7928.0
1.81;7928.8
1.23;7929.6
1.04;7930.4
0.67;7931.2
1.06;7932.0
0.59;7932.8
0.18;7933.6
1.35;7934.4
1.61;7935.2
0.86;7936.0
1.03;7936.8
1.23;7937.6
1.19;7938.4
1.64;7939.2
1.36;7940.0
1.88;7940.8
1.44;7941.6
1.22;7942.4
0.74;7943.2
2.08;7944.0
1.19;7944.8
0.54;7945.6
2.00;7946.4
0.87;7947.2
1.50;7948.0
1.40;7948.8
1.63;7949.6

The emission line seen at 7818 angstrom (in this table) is [S II] 6716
